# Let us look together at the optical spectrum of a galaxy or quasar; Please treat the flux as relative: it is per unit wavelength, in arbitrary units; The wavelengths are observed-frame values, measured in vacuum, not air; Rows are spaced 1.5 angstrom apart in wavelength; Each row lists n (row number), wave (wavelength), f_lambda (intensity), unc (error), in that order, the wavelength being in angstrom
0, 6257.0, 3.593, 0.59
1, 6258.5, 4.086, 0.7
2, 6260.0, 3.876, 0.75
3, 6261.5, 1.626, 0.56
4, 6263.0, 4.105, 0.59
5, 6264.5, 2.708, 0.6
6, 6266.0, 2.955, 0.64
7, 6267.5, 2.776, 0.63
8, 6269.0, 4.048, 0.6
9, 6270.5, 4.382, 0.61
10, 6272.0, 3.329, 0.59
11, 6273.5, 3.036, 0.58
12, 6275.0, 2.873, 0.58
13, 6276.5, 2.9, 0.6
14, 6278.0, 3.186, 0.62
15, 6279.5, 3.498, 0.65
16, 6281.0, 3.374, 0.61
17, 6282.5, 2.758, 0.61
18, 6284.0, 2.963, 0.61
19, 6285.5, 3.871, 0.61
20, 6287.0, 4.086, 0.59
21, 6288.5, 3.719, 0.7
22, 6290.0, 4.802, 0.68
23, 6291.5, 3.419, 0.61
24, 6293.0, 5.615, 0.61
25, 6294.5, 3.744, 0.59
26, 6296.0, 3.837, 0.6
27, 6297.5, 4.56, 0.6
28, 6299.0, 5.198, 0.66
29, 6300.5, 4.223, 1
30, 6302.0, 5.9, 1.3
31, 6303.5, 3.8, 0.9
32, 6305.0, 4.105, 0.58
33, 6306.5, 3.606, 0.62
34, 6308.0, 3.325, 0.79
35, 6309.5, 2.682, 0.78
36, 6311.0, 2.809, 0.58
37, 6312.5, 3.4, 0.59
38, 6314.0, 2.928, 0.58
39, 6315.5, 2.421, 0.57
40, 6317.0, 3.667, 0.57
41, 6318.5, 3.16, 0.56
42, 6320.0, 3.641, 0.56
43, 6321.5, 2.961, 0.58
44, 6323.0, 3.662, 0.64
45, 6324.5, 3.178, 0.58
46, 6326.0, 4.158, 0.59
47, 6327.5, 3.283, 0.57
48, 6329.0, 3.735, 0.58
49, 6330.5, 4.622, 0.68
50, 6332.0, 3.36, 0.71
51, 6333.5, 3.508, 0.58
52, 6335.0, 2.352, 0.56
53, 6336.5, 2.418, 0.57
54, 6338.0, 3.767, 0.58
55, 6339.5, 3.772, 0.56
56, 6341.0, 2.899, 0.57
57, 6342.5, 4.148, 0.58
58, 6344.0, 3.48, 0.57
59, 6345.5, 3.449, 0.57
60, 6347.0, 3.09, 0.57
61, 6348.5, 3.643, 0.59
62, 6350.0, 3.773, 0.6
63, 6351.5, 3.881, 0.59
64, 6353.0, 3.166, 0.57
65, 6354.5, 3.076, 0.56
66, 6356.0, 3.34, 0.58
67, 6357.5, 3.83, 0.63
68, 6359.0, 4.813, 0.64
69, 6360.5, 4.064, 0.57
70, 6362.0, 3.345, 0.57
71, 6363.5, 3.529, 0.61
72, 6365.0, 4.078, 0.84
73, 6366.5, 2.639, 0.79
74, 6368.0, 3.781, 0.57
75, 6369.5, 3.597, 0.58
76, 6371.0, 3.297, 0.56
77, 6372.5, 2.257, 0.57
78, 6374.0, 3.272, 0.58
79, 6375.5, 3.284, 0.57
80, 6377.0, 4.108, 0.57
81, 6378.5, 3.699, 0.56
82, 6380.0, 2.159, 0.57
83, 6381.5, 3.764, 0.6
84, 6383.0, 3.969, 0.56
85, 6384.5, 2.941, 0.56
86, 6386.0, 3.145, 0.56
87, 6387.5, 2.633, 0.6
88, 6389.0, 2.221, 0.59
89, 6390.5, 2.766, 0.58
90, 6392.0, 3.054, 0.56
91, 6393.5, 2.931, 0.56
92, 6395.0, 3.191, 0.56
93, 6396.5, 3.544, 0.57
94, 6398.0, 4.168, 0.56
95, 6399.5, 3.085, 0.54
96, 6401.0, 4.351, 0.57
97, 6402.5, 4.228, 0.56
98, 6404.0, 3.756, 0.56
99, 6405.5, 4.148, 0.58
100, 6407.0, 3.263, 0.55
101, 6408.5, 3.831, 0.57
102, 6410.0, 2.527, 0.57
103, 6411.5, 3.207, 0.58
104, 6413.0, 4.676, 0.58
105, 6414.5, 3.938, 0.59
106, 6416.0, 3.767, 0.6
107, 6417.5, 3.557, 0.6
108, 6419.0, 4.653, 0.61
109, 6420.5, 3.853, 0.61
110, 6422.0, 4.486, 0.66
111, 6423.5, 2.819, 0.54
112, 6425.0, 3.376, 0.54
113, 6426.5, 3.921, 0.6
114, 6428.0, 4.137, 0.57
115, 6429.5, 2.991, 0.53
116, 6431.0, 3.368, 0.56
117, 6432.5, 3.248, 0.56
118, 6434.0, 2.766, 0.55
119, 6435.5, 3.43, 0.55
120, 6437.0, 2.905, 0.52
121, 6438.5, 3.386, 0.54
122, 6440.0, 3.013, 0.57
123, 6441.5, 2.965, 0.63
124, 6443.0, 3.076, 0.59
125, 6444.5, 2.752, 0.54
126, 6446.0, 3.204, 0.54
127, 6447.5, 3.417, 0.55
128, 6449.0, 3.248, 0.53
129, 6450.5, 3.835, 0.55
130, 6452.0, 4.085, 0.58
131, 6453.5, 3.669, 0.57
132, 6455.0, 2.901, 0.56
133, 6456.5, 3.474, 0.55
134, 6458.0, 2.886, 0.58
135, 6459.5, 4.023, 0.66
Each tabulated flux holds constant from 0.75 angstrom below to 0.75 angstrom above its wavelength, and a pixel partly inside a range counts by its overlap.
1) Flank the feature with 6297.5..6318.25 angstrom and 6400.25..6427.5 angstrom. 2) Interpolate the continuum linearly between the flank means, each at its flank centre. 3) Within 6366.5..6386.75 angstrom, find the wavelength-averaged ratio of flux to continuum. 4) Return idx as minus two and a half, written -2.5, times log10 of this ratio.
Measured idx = 0.14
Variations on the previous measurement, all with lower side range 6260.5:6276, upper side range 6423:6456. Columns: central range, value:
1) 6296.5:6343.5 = -0.12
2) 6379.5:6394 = 0.10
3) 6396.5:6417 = -0.15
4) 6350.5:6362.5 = -0.14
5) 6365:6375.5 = 0.01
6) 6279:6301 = -0.24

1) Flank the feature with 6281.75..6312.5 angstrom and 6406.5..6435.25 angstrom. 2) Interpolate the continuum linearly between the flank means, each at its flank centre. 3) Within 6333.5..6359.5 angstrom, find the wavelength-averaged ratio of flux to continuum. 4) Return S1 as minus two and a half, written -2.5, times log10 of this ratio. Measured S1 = 0.104 mag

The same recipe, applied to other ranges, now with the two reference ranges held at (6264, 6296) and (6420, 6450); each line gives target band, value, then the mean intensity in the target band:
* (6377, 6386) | 0.01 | 3.36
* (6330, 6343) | 0.02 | 3.39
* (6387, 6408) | -0.01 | 3.4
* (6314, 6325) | 0.08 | 3.22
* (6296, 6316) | -0.08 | 3.79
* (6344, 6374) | -0.02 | 3.5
